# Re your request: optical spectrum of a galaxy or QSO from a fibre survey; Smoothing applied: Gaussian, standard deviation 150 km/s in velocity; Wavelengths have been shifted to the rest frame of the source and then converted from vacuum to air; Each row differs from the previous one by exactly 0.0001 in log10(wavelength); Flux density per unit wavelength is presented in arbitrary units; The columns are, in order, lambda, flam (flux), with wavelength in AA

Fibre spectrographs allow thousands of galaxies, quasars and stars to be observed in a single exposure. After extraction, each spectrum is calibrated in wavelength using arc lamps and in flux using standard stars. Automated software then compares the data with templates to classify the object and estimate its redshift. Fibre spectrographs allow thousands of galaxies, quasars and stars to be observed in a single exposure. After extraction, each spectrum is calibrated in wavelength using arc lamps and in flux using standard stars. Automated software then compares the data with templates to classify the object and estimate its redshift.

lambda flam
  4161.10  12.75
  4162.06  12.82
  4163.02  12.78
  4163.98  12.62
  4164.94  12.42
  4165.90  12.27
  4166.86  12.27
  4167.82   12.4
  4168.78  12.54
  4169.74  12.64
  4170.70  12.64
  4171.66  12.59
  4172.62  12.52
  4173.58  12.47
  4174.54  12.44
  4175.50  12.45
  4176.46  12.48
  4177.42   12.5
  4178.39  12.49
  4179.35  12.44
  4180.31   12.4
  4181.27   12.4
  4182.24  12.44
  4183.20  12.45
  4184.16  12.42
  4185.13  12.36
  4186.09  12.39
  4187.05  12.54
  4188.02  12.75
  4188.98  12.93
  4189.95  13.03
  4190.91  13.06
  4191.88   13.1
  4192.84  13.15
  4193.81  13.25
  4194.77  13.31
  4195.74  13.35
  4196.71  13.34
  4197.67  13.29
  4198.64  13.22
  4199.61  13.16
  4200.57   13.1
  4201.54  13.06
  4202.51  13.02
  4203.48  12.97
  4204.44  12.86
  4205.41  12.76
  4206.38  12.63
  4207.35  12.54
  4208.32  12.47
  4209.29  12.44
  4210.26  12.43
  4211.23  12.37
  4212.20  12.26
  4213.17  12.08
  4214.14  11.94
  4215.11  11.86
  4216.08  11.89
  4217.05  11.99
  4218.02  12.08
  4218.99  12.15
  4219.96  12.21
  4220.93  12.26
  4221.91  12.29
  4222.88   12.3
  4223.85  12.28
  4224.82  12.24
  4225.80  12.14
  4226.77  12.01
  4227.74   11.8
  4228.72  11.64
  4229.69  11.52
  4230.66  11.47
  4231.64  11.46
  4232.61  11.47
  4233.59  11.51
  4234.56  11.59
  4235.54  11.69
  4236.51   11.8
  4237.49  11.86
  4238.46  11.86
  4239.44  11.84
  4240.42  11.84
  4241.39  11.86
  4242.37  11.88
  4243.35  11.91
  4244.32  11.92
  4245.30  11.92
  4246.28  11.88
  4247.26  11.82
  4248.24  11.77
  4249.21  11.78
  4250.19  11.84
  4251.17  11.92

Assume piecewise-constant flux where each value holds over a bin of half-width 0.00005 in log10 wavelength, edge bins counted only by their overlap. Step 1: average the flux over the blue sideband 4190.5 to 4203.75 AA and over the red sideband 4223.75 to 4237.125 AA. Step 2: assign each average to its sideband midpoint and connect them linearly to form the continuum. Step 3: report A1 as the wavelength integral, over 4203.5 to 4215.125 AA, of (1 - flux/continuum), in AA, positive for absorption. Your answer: 0.2 AA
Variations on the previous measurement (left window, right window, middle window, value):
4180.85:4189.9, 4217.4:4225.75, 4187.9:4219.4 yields -0.9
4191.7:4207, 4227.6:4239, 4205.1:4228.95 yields 0.2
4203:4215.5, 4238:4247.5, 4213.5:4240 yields 0.5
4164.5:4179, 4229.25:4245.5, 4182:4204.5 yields -1.3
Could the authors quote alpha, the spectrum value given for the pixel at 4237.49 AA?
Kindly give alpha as 11.86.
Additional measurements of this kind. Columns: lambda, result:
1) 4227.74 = 11.8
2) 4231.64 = 11.46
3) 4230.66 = 11.47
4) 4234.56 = 11.59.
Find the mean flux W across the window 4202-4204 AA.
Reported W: 13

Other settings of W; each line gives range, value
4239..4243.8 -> 11.9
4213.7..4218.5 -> 12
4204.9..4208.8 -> 12.6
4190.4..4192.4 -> 13.1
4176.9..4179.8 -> 12.5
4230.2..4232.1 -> 11.4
